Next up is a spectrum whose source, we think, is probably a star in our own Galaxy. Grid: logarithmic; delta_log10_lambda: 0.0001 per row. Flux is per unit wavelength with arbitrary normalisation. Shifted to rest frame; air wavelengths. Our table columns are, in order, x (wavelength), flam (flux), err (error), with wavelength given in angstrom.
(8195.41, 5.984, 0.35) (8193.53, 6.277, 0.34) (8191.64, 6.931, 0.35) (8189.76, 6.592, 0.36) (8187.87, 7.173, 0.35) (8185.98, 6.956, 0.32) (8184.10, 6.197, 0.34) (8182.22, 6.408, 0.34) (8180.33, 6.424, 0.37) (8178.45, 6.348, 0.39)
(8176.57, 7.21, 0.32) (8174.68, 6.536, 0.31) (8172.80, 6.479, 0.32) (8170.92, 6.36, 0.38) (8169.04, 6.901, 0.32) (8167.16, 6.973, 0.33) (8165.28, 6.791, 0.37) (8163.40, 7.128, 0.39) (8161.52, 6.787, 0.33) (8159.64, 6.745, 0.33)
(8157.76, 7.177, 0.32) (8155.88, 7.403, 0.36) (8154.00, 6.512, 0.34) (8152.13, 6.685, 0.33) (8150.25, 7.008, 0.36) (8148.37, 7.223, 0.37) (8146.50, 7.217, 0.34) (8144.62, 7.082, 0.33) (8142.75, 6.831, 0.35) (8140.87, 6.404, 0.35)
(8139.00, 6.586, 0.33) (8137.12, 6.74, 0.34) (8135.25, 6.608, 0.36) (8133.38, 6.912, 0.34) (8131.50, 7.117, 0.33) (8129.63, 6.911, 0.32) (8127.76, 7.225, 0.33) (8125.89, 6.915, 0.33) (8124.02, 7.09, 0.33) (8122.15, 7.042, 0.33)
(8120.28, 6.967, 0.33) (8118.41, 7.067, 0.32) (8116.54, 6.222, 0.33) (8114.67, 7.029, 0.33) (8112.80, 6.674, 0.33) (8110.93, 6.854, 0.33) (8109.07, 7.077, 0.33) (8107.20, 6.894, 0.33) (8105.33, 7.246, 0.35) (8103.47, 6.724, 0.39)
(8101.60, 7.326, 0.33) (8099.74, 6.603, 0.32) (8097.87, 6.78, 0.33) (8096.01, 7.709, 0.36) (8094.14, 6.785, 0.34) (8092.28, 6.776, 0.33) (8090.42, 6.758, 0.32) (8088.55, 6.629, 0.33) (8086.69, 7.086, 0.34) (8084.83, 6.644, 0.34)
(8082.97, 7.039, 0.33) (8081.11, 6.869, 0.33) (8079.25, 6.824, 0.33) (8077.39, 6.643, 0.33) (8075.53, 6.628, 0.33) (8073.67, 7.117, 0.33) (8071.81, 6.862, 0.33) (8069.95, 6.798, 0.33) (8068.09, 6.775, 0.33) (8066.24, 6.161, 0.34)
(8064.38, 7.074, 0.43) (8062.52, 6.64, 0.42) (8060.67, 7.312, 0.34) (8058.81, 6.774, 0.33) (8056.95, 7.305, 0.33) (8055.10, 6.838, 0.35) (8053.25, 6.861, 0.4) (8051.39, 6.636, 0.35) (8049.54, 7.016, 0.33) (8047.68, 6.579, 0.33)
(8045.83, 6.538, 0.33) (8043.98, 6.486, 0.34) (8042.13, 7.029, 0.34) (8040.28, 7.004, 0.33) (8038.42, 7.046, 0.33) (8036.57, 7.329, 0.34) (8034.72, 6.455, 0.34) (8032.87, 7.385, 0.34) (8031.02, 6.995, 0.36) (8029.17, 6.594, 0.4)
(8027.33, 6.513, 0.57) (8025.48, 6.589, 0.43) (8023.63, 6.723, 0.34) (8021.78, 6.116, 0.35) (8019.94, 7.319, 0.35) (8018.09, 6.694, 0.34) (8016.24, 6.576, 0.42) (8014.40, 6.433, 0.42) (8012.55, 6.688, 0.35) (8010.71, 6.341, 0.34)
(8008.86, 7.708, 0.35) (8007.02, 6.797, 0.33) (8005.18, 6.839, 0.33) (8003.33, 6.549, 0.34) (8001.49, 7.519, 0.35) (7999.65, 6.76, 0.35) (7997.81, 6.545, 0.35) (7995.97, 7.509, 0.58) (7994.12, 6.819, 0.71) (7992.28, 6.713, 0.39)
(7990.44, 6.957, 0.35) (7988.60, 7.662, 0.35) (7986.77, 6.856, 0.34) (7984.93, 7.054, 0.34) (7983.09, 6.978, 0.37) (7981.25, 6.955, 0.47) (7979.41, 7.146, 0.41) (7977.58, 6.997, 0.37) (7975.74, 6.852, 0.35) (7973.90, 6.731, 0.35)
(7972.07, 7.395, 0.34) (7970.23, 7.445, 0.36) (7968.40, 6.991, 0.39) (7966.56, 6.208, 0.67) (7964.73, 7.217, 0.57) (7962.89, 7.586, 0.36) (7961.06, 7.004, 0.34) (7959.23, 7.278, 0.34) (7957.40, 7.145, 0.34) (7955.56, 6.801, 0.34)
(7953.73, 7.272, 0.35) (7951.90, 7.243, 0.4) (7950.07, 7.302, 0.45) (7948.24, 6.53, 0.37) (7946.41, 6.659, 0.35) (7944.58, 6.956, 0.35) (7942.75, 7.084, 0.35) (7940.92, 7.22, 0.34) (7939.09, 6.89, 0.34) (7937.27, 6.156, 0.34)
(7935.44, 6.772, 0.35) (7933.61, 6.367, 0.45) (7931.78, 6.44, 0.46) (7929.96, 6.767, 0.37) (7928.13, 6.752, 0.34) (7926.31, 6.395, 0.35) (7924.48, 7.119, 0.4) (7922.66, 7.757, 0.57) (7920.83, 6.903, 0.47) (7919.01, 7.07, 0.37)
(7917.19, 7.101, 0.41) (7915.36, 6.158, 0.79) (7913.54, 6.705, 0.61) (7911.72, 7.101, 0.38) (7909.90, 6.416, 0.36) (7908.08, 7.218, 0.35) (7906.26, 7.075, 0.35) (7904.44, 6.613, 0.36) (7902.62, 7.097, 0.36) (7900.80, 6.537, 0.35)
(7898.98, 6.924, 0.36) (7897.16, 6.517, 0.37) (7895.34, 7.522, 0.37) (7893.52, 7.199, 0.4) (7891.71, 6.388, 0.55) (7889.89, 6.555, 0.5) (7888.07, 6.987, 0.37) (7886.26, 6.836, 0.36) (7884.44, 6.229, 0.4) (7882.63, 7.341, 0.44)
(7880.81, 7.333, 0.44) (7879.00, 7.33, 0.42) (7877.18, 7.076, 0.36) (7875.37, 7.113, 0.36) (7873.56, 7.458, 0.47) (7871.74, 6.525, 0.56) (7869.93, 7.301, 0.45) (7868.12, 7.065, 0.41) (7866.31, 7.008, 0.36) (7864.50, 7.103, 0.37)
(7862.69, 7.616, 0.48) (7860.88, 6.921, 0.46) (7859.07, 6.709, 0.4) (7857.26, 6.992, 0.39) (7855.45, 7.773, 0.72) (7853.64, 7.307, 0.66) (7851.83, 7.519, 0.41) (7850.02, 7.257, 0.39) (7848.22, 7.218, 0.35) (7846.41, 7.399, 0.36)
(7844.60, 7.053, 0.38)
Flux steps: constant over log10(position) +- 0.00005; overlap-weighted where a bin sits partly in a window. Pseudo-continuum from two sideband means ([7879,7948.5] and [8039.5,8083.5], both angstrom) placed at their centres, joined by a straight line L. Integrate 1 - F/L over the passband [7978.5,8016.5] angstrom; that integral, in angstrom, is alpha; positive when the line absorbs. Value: -0.5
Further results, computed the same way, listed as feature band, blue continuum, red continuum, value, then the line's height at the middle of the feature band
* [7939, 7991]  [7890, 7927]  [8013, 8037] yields -1.8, 6.81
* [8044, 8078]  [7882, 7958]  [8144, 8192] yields 0.2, 6.83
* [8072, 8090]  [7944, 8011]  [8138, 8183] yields 0.2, 6.89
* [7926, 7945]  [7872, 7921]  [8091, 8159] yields 0.6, 6.92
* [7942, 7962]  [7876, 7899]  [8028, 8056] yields -0.3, 6.9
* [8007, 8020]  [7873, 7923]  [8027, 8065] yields 0.2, 6.89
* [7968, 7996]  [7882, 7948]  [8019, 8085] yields -0.9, 6.82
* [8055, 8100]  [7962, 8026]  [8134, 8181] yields 0.0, 6.87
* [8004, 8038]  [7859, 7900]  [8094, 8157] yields 0.9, 6.96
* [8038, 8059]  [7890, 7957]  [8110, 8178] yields 0.1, 6.86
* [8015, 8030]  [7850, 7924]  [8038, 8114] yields 0.6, 6.91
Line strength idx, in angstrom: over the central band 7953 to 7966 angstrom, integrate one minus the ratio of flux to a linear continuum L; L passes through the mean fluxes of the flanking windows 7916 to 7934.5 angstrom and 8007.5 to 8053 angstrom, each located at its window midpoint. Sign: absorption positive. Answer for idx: -0.62 angstrom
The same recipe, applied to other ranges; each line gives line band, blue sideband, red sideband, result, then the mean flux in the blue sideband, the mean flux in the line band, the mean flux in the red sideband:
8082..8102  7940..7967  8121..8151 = 0.14 angstrom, 7.05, 6.91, 6.93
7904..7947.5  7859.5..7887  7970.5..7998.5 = 1.43 angstrom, 7.08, 6.82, 7.02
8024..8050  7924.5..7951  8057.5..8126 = 0.04 angstrom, 6.75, 6.82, 6.88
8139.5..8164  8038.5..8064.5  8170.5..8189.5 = -0.96 angstrom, 6.86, 6.93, 6.61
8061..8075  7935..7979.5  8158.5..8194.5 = 0.11 angstrom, 7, 6.8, 6.7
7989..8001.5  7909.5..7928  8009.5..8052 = -0.32 angstrom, 6.88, 6.96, 6.75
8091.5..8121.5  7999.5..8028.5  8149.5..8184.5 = -0.76 angstrom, 6.76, 6.92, 6.75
